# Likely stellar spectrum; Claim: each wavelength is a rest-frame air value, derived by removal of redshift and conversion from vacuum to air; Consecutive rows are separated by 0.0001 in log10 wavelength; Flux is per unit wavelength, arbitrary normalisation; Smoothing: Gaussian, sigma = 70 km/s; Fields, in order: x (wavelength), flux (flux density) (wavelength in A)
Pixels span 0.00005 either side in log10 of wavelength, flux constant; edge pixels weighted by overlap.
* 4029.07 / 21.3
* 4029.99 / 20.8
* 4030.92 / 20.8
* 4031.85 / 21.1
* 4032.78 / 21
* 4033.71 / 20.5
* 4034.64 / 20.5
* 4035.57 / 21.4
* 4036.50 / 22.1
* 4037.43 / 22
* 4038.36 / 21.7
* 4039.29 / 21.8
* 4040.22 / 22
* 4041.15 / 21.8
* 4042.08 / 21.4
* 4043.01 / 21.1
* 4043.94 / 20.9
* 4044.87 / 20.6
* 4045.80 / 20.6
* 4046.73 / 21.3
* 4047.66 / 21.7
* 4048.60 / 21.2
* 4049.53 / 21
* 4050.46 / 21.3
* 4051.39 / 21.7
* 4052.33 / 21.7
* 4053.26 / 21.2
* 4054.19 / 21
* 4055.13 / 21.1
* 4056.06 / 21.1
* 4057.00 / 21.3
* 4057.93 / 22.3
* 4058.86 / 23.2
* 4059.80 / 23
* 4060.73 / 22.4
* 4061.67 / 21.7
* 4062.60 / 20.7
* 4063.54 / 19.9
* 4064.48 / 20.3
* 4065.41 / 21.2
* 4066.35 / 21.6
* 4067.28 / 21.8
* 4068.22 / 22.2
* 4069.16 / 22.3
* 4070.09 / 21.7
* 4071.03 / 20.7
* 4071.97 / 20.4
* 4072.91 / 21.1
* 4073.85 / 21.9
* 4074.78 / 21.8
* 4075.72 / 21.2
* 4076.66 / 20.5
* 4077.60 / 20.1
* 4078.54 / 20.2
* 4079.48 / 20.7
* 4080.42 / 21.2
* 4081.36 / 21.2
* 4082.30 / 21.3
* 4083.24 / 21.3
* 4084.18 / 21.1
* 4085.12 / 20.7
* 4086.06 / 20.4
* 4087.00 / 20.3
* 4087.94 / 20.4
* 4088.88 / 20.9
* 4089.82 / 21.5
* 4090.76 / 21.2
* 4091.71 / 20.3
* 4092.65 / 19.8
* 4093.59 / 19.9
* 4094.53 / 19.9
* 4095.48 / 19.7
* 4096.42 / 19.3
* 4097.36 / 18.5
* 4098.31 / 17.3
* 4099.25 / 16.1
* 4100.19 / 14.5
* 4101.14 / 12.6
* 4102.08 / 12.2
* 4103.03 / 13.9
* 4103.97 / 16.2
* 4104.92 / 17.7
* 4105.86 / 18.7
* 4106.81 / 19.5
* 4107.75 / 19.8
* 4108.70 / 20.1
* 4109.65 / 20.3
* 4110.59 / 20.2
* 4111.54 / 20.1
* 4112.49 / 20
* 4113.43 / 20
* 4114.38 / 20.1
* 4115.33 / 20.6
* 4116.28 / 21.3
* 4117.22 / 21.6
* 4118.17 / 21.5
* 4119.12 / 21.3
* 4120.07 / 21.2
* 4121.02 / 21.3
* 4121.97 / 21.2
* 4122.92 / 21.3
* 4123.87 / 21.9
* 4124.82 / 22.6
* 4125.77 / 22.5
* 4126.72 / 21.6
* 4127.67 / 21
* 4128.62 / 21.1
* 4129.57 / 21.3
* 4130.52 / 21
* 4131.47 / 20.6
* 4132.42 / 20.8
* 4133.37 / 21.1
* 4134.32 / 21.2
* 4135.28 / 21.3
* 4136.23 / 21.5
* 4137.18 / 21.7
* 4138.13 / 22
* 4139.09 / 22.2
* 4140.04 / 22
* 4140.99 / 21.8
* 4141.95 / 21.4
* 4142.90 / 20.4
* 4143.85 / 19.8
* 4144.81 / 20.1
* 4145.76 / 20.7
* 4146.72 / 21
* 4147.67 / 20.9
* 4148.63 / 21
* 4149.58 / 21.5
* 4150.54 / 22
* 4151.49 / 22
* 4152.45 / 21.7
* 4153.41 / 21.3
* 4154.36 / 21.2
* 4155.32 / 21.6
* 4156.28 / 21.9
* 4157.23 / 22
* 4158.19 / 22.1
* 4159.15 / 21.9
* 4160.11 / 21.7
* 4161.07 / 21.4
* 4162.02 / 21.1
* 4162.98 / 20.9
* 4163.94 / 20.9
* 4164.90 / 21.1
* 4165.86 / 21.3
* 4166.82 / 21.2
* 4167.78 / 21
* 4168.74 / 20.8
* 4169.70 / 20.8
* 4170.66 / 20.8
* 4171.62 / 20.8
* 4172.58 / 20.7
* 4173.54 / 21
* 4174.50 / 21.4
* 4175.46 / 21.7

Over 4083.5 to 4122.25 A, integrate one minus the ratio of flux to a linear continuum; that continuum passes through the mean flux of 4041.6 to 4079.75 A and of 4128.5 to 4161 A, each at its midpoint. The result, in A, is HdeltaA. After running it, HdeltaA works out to 3.59 A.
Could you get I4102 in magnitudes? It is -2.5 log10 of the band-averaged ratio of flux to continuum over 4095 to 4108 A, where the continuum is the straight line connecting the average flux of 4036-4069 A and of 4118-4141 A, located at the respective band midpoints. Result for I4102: 0.27 mag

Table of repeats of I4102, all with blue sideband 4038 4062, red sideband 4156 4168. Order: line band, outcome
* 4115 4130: 0.00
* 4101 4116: 0.17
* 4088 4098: 0.08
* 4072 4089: 0.03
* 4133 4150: 0.01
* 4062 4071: 0.01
